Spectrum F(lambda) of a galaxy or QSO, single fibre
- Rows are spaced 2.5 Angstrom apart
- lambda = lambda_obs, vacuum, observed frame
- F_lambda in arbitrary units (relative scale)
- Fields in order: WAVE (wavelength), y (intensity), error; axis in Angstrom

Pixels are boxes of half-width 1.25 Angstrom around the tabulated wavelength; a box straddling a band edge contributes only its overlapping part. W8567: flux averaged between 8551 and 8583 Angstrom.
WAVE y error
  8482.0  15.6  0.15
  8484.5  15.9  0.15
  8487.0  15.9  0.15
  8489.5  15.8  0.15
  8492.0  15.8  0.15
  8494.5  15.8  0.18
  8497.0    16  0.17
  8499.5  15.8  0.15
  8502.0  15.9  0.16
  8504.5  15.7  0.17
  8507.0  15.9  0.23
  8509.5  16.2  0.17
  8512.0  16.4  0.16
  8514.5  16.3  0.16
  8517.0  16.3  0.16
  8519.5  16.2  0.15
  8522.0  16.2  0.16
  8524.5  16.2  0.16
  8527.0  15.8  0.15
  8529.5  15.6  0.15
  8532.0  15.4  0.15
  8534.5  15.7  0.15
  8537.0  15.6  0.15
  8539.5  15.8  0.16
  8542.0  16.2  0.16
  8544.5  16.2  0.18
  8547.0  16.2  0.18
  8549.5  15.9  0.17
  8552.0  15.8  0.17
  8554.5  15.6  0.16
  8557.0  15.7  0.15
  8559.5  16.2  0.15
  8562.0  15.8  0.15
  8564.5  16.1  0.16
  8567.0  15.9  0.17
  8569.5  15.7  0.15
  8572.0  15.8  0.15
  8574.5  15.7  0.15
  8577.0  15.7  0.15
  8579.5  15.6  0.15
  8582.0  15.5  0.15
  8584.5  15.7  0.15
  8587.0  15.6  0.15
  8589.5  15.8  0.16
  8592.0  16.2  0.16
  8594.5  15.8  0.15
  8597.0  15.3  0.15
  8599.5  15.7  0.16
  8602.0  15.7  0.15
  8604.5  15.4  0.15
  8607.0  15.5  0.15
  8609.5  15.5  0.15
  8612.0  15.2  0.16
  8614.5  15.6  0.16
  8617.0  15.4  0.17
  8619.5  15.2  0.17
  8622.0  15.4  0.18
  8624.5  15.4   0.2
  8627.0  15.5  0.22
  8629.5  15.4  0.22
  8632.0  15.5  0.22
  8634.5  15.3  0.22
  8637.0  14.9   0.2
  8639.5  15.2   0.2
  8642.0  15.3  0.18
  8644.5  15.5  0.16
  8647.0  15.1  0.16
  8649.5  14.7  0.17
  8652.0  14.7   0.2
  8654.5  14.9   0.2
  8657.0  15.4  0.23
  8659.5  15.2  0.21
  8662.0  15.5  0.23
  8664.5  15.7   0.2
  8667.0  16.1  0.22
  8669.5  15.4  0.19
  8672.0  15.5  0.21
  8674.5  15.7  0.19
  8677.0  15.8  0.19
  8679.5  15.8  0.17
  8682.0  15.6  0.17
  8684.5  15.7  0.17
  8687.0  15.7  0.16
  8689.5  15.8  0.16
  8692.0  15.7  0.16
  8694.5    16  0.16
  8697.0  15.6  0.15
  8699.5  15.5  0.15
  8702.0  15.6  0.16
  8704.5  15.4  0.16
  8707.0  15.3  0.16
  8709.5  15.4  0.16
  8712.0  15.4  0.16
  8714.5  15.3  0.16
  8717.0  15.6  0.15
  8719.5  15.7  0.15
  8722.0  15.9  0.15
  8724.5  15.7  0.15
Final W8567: 15.8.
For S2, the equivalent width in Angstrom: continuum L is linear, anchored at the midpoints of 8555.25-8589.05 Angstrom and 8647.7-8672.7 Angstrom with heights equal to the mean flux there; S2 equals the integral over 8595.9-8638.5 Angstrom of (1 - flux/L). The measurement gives 0.3 Angstrom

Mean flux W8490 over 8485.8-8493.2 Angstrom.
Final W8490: 15.8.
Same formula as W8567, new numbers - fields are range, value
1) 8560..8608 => 15.7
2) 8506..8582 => 15.9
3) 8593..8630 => 15.5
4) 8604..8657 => 15.3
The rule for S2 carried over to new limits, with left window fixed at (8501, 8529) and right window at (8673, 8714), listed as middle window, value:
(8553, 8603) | 0.5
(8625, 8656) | 1.1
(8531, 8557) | 0.3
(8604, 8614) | 0.3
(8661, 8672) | 0.0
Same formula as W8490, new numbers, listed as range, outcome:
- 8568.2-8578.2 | 15.7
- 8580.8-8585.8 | 15.6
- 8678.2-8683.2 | 15.7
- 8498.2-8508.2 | 15.8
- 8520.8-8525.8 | 16.2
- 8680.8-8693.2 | 15.7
